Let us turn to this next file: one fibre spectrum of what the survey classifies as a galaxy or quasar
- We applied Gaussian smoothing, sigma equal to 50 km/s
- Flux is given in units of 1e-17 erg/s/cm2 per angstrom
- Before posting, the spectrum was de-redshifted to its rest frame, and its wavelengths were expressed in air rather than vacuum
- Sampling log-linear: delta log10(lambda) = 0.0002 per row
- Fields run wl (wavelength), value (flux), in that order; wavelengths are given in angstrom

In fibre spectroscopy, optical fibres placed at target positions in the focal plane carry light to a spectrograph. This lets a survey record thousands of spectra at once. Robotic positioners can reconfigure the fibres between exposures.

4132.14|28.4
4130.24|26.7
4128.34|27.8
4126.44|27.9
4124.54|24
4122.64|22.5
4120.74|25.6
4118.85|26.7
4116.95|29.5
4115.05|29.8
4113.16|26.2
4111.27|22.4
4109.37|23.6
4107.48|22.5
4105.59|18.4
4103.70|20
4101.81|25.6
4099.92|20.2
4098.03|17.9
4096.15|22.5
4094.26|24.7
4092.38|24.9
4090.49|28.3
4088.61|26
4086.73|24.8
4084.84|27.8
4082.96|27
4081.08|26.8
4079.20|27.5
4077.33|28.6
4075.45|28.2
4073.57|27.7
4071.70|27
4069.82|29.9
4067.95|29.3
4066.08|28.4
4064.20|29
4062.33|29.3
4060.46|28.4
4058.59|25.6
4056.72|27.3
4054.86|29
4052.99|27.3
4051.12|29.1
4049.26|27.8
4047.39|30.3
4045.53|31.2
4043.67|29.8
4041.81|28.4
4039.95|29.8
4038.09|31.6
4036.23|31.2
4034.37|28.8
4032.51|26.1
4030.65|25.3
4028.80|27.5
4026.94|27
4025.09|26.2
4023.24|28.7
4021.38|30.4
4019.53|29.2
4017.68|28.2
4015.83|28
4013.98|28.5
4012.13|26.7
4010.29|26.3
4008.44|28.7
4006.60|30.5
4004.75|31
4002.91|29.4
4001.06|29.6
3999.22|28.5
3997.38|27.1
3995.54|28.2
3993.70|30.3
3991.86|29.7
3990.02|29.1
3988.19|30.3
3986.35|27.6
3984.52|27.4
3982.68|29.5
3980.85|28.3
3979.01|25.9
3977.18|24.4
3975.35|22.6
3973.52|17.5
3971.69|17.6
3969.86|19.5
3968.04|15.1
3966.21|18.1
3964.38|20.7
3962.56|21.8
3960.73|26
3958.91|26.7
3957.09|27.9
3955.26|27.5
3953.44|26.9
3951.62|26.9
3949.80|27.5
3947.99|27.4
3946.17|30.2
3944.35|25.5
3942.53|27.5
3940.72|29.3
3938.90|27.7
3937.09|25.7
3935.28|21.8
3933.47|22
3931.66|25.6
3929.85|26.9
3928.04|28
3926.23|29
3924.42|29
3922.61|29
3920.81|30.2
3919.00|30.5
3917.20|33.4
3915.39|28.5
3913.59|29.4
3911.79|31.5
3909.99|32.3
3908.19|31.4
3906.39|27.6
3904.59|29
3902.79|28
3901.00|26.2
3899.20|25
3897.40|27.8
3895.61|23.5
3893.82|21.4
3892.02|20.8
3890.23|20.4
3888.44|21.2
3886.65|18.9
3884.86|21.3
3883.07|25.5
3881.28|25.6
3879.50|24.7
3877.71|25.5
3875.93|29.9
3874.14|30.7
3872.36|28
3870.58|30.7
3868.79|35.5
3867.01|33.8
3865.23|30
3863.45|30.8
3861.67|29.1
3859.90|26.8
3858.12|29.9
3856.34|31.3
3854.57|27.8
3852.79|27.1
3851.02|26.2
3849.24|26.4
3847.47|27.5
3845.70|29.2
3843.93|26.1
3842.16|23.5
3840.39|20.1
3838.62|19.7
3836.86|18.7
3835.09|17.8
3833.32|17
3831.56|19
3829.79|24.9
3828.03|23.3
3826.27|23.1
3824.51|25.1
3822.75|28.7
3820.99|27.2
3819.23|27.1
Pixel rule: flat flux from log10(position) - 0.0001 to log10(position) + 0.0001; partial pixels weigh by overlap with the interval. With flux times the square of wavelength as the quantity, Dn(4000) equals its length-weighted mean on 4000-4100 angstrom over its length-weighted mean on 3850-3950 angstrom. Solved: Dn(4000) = 1.09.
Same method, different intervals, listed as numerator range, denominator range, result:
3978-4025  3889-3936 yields 1.10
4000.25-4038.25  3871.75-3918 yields 1.15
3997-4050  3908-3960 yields 1.07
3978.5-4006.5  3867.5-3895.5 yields 1.20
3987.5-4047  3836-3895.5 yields 1.19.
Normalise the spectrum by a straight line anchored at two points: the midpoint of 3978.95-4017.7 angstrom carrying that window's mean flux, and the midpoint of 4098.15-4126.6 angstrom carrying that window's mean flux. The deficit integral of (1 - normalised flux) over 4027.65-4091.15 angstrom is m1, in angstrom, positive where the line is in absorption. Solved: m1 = -5.0 angstrom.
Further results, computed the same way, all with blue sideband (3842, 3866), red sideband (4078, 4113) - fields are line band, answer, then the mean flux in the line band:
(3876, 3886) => 1.0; 24.8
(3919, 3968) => 0.7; 26.2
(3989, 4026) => -4.7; 28.7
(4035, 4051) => -3.2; 30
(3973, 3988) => 0.1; 25.8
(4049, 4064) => -2.0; 28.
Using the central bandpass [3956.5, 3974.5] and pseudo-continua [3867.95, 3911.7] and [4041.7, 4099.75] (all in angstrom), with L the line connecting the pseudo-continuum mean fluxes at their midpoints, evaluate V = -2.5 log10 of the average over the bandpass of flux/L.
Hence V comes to 0.26 mag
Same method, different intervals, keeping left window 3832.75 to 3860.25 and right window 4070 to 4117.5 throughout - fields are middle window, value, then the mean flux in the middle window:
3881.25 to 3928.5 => -0.08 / 26.8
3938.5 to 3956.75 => -0.11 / 27.6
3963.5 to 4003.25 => -0.01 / 25.2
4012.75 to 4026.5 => -0.14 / 28.4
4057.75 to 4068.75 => -0.13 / 28.3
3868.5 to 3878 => -0.21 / 30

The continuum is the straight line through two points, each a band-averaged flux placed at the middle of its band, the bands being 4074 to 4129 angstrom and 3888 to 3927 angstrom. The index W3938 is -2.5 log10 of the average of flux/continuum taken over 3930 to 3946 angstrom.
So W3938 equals 0.05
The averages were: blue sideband 27.6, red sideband 25.1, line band 25.9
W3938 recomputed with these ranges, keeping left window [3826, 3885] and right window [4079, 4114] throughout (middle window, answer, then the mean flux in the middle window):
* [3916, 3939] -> -0.085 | 27.6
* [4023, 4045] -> -0.159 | 28.4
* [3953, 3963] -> -0.044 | 26.3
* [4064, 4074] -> -0.179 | 28.6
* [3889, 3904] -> 0.071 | 24.2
